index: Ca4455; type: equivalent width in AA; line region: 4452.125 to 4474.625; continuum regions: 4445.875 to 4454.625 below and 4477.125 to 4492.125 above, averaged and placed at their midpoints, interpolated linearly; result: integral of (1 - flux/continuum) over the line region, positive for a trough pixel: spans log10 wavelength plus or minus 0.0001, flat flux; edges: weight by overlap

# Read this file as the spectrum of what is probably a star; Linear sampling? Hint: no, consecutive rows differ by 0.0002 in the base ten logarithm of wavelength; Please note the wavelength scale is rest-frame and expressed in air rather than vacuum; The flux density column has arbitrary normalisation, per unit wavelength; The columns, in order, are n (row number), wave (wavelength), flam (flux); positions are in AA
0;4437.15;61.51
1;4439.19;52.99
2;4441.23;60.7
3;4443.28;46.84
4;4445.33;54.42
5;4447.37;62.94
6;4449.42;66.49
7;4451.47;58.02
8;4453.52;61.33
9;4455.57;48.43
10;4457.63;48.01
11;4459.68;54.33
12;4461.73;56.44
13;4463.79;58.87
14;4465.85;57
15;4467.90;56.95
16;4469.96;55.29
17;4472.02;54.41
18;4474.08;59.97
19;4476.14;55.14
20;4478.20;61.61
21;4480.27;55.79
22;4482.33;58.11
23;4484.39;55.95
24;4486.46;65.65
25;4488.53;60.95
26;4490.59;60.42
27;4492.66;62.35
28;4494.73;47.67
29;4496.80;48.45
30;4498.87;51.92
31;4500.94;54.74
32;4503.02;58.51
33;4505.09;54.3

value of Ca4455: 2.0 AA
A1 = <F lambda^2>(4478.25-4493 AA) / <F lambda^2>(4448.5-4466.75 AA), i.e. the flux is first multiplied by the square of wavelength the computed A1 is 1.07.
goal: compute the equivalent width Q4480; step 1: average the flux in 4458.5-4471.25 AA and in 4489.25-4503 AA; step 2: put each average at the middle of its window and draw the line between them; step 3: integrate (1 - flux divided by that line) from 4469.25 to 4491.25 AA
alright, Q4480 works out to -1.2 AA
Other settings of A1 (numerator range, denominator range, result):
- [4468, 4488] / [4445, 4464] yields 1.03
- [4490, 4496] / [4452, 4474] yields 1.03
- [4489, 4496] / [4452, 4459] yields 1.09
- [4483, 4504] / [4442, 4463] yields 1.03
